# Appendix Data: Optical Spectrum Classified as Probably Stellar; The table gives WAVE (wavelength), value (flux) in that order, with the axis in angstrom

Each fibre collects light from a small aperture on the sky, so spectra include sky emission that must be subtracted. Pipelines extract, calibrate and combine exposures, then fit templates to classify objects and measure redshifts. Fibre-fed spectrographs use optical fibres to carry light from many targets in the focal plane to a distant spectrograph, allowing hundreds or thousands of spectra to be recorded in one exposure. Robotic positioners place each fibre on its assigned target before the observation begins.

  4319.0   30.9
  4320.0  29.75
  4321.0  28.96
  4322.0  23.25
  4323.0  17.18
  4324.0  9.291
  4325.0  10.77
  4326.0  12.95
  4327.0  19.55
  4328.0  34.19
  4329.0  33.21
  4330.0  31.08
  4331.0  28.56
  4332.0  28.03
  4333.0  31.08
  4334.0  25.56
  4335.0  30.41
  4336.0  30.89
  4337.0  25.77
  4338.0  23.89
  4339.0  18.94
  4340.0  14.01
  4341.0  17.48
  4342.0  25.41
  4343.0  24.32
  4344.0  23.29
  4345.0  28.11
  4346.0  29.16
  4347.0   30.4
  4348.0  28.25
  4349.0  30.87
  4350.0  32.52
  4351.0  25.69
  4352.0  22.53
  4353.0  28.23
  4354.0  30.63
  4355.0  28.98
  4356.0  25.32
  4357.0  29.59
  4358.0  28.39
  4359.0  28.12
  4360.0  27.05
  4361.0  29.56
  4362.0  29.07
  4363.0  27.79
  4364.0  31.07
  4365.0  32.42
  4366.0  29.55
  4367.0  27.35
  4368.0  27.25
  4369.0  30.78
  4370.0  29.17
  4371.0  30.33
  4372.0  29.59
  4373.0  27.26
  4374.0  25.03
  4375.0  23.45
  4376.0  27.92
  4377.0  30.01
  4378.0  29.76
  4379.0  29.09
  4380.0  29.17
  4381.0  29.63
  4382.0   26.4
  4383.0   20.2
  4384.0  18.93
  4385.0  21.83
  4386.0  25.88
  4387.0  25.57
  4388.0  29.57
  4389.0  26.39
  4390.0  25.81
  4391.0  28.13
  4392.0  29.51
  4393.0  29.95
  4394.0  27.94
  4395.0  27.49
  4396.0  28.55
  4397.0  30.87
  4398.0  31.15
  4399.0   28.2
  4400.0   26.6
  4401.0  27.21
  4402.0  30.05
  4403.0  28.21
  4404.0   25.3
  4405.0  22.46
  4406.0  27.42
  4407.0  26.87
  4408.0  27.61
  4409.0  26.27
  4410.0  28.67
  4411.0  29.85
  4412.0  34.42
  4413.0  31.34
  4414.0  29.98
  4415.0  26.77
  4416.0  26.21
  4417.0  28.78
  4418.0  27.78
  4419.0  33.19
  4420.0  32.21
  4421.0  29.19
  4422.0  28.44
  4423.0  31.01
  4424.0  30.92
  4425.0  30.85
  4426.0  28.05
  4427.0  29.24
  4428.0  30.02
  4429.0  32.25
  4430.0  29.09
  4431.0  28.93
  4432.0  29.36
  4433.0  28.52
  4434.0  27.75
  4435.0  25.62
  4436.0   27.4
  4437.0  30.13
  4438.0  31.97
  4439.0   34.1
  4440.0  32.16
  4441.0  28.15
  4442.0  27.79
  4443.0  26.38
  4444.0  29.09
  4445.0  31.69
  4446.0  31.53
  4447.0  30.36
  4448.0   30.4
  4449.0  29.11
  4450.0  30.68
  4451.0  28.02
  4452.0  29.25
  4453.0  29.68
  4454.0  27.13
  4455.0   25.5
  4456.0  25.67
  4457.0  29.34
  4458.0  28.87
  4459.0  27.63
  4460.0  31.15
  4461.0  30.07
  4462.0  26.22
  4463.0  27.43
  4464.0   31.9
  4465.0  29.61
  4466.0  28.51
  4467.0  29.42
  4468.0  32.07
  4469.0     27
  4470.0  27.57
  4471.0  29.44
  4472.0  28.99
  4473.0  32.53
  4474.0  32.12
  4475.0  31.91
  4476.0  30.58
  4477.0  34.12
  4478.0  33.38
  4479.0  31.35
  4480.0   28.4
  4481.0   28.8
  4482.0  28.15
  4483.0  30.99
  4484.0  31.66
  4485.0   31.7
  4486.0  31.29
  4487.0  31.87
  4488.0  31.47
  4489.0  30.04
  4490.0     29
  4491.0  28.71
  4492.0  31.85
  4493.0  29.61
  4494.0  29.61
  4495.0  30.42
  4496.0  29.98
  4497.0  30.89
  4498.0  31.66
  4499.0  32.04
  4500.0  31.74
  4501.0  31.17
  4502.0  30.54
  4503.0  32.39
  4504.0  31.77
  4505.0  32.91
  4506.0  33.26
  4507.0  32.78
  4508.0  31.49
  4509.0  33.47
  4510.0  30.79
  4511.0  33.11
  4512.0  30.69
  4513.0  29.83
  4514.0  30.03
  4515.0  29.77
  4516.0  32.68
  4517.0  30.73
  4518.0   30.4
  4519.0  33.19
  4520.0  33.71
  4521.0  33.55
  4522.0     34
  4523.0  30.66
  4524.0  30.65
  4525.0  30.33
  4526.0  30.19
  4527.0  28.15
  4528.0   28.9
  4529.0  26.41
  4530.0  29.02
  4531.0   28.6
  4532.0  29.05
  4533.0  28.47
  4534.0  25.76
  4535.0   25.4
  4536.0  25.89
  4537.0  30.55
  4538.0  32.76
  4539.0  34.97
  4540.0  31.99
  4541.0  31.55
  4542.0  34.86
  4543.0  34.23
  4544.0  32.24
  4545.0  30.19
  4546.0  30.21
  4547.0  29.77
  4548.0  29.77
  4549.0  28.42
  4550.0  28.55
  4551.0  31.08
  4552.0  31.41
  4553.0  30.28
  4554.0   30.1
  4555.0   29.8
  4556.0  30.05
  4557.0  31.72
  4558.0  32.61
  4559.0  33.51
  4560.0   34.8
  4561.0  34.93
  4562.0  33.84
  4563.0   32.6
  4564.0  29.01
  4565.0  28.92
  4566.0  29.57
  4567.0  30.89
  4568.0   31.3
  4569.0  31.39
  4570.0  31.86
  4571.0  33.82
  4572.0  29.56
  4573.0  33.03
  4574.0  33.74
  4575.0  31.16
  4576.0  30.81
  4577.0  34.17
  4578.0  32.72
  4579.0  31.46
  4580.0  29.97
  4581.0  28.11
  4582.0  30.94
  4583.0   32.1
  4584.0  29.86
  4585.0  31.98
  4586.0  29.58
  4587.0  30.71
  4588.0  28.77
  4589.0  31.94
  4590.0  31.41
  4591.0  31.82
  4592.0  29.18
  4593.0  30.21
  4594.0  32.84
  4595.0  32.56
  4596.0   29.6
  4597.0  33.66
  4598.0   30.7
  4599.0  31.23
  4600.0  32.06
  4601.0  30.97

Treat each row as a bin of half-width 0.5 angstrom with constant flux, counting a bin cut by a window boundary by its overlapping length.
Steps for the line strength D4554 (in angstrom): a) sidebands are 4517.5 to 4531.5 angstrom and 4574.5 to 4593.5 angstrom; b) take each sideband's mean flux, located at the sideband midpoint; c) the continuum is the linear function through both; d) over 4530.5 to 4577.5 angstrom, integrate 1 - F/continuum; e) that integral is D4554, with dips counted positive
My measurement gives -0.5 angstrom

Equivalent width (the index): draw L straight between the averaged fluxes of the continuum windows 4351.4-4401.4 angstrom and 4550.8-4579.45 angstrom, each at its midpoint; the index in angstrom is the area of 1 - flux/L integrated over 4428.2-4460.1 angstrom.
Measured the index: 0.0 angstrom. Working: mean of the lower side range 27.8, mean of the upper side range 31.7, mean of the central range 29.2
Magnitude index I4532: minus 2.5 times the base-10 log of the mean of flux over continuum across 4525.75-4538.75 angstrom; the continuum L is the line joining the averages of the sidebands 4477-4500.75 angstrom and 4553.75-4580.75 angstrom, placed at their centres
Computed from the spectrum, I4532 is 0.10 mag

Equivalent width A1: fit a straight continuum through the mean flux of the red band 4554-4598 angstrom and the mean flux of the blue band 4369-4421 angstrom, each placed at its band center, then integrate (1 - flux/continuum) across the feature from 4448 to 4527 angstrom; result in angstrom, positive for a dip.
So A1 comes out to -2.1 angstrom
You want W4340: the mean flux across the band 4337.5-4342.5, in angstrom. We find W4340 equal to 19.9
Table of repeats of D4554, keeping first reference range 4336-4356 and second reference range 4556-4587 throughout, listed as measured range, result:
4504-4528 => -1.06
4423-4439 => -0.87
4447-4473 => -0.15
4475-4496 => -0.90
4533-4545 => 0.00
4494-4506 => -0.65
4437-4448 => -0.78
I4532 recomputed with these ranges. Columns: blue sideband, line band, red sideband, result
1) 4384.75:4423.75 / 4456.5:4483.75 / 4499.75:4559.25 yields -0.010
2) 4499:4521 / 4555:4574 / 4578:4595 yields -0.027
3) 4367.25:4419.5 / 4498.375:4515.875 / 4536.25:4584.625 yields -0.048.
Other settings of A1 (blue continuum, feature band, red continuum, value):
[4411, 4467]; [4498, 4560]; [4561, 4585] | -0.34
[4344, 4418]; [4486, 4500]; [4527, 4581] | -0.37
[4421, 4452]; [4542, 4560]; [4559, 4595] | 0.04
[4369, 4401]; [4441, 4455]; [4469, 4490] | 0.22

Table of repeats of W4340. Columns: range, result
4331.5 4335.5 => 28.8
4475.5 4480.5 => 31.6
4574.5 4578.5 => 32.2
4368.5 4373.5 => 29.4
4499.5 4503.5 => 31.5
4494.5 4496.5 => 30.2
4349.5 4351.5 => 29.1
